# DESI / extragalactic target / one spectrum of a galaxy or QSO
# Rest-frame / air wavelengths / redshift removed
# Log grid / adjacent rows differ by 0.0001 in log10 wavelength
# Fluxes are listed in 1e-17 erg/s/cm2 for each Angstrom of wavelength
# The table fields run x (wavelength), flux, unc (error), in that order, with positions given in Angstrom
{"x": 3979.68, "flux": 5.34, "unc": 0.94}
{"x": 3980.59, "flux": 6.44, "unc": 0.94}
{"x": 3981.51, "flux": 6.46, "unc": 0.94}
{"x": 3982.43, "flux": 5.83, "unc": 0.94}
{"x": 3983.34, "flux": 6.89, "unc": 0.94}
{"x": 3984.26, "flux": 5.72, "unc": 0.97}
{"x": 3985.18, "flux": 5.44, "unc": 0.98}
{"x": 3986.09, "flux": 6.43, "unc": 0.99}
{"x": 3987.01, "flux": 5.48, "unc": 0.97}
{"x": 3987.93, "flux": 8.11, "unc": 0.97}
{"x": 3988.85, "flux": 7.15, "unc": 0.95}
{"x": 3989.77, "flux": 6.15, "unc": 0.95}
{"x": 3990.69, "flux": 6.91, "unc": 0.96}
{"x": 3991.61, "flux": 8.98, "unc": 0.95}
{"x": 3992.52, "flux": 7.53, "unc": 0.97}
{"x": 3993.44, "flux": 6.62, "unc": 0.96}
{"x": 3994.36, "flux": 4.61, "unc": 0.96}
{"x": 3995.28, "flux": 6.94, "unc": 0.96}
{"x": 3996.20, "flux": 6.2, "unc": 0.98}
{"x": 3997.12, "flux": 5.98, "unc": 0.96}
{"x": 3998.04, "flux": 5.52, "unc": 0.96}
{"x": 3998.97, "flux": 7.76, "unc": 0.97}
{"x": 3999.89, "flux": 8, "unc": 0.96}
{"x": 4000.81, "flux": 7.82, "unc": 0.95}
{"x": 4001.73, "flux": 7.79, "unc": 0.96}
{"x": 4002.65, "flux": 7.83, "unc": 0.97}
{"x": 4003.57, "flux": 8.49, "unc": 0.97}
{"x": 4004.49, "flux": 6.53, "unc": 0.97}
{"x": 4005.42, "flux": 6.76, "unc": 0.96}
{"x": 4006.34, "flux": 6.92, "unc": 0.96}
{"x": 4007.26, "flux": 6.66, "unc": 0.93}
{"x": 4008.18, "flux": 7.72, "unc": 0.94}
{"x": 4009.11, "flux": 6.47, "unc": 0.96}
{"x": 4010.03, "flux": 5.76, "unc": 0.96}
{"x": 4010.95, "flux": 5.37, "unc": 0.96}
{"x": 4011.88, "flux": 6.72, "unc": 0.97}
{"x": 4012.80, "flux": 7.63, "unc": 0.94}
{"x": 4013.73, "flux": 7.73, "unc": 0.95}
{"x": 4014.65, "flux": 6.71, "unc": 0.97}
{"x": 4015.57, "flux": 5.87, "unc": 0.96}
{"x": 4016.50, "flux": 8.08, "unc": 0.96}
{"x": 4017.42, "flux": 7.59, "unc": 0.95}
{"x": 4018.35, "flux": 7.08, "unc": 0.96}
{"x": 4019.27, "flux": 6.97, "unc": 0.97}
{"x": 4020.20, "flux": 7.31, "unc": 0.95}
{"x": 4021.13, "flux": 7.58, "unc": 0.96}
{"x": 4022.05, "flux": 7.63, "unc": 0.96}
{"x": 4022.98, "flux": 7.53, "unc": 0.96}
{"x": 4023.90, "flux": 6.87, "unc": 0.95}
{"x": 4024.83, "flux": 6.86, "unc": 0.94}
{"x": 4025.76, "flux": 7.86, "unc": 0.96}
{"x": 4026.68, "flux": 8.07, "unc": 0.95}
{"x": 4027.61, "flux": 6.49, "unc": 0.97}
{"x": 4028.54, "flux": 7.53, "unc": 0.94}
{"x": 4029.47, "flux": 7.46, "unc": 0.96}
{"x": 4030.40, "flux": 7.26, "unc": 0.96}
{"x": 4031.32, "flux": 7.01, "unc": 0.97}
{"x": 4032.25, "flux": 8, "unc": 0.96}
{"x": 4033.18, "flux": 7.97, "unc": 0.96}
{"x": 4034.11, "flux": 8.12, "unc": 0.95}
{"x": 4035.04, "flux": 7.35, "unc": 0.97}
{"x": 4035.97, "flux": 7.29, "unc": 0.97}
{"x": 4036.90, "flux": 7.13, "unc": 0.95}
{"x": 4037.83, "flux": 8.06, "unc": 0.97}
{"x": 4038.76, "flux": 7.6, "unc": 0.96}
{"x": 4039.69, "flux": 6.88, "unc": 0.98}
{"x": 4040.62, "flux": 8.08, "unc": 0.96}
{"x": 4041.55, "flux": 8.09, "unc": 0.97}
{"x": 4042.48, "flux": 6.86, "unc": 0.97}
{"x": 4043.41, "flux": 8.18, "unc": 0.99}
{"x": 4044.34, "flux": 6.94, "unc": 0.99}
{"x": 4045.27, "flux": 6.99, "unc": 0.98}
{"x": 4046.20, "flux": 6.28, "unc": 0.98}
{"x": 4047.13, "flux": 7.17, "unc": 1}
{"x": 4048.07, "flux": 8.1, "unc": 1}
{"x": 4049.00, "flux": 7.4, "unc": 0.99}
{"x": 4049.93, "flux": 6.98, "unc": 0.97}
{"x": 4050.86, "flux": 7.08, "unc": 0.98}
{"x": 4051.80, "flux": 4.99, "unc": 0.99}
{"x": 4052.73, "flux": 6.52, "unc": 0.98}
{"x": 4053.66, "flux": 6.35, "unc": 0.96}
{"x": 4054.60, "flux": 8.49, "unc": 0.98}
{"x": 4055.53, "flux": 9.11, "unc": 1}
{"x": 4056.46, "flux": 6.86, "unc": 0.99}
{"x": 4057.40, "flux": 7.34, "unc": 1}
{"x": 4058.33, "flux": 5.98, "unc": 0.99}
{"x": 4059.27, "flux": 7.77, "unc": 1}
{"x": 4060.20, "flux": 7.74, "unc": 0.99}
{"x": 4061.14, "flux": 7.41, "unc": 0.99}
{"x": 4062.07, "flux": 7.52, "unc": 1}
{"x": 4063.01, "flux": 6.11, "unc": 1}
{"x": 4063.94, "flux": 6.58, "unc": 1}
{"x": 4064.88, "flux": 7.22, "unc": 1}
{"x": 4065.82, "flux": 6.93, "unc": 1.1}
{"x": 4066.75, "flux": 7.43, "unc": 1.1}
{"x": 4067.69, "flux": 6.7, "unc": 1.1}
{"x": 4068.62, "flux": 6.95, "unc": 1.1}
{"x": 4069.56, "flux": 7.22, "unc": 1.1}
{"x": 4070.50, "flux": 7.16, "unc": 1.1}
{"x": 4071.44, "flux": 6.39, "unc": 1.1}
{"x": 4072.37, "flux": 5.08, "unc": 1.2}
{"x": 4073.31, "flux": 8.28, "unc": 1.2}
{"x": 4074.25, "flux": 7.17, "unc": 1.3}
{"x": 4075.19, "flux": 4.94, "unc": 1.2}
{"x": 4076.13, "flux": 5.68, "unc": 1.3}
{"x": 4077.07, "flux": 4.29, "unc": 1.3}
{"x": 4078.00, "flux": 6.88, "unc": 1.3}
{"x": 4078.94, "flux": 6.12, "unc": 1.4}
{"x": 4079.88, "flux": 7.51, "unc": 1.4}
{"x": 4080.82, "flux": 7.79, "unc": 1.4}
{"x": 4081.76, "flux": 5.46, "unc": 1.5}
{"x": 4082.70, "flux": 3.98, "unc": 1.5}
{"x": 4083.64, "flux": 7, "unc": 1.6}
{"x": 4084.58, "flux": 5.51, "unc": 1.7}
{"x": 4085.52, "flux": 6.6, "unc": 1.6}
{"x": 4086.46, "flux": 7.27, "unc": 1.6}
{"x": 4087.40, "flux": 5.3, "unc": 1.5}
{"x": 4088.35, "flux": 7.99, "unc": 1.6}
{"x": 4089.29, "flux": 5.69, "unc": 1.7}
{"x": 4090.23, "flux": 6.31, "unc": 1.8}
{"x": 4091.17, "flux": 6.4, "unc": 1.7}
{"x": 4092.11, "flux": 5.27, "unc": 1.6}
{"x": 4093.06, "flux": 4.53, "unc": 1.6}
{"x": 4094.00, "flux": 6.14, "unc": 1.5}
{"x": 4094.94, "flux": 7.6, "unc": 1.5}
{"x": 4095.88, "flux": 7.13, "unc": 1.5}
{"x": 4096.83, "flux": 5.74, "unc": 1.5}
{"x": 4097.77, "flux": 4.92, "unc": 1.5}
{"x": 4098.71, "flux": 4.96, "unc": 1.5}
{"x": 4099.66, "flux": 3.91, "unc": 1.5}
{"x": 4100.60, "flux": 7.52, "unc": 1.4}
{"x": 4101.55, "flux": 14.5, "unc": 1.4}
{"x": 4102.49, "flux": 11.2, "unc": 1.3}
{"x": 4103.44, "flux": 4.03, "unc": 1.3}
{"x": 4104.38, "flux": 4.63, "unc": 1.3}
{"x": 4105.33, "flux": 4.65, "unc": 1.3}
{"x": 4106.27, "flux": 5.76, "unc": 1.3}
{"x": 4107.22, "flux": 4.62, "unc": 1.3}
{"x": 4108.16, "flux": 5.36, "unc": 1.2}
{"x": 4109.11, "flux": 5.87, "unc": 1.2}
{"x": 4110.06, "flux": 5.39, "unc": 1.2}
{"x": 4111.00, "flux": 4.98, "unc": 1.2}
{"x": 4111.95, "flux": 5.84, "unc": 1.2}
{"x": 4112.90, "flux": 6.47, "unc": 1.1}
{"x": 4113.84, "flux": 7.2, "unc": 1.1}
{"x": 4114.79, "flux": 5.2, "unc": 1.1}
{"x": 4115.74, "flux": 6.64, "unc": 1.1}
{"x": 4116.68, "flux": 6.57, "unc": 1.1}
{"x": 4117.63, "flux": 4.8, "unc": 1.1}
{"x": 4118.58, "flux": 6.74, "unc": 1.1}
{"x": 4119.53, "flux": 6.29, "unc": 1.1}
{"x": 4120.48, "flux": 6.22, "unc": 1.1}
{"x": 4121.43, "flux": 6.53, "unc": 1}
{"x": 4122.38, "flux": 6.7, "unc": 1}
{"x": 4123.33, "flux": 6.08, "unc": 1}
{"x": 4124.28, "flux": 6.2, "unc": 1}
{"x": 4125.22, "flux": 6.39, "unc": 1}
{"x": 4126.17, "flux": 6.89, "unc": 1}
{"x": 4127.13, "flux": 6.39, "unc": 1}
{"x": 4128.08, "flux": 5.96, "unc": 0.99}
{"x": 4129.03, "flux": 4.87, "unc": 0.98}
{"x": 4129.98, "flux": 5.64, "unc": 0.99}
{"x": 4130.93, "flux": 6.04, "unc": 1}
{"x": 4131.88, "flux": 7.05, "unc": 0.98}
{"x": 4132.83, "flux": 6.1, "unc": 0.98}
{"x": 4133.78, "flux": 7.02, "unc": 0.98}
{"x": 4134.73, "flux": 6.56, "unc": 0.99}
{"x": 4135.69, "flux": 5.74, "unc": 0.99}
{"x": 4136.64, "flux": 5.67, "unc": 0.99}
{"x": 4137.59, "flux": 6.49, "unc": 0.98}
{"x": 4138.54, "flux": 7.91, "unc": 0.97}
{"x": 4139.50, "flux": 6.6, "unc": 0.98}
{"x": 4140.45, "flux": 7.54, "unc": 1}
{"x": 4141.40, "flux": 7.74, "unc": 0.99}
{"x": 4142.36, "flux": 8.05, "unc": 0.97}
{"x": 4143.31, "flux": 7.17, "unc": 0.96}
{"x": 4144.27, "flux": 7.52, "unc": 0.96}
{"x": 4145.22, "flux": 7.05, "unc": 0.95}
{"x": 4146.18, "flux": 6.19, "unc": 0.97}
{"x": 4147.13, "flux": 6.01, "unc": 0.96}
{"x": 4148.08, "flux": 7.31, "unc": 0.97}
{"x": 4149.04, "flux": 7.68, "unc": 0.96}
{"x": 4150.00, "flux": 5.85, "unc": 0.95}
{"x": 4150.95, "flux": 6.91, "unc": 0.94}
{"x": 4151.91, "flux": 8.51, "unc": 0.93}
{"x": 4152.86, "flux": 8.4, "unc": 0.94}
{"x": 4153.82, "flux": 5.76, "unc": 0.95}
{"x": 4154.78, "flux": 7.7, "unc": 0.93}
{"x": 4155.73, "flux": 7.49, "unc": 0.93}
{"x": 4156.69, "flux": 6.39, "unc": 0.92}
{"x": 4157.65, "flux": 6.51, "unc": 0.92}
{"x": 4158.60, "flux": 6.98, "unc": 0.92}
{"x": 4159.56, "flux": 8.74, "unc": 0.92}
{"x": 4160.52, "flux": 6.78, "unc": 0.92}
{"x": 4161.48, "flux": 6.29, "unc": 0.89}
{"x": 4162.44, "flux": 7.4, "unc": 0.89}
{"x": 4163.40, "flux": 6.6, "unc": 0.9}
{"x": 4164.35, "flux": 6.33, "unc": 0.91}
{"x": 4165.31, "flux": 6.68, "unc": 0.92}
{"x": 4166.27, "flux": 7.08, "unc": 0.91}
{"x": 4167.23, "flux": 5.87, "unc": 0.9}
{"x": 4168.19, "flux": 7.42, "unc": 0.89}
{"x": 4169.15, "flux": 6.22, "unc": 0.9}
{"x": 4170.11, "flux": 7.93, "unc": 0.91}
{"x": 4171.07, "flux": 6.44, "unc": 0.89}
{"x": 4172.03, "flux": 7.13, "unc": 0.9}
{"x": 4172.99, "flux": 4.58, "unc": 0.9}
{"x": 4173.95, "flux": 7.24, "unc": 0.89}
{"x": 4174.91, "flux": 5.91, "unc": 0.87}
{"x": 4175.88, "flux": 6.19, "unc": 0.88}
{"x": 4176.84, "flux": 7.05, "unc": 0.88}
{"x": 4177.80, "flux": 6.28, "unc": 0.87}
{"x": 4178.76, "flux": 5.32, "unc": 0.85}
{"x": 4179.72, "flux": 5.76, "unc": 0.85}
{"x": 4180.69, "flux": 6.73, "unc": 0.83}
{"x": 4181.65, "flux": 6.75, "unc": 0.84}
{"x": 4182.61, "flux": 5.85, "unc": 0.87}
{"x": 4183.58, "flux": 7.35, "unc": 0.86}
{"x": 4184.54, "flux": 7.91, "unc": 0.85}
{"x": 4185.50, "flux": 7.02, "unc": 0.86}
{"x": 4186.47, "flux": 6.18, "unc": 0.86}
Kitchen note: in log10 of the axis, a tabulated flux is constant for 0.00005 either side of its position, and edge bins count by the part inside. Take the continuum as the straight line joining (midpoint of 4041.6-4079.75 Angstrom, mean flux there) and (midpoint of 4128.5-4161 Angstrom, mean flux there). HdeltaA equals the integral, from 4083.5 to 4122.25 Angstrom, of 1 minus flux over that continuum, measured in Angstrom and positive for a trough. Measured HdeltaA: 3.75 Angstrom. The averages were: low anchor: 6.9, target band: 6.22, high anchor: 6.88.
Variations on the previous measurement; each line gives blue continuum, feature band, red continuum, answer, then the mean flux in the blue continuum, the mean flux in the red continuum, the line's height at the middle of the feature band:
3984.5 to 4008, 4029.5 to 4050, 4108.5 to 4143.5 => -2.23 Angstrom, 6.9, 6.36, 6.72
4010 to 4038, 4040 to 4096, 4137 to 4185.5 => 3.14 Angstrom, 7.27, 6.87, 7.14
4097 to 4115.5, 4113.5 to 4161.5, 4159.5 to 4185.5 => -2.29 Angstrom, 6.16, 6.63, 6.38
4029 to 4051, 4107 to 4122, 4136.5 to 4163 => 2.63 Angstrom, 7.43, 7.11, 7.21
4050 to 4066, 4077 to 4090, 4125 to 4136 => 0.88 Angstrom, 7.06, 6.22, 6.76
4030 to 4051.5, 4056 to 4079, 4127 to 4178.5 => 1.70 Angstrom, 7.41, 6.76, 7.25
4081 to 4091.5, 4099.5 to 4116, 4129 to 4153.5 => 0.20 Angstrom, 6.18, 6.86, 6.45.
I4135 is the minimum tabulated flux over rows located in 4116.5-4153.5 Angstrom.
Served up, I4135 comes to 4.8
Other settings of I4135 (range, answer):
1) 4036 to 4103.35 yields 3.91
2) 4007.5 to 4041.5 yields 5.37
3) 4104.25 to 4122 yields 4.62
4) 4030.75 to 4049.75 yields 6.28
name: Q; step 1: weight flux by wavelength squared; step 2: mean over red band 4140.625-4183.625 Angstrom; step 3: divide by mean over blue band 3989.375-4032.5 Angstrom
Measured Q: 1.04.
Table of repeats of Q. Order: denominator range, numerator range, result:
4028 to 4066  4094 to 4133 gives 0.88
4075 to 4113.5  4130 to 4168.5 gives 1.15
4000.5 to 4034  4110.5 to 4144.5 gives 0.94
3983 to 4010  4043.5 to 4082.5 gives 1.03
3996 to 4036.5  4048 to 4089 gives 0.96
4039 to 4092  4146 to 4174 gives 1.06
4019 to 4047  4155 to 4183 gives 0.96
